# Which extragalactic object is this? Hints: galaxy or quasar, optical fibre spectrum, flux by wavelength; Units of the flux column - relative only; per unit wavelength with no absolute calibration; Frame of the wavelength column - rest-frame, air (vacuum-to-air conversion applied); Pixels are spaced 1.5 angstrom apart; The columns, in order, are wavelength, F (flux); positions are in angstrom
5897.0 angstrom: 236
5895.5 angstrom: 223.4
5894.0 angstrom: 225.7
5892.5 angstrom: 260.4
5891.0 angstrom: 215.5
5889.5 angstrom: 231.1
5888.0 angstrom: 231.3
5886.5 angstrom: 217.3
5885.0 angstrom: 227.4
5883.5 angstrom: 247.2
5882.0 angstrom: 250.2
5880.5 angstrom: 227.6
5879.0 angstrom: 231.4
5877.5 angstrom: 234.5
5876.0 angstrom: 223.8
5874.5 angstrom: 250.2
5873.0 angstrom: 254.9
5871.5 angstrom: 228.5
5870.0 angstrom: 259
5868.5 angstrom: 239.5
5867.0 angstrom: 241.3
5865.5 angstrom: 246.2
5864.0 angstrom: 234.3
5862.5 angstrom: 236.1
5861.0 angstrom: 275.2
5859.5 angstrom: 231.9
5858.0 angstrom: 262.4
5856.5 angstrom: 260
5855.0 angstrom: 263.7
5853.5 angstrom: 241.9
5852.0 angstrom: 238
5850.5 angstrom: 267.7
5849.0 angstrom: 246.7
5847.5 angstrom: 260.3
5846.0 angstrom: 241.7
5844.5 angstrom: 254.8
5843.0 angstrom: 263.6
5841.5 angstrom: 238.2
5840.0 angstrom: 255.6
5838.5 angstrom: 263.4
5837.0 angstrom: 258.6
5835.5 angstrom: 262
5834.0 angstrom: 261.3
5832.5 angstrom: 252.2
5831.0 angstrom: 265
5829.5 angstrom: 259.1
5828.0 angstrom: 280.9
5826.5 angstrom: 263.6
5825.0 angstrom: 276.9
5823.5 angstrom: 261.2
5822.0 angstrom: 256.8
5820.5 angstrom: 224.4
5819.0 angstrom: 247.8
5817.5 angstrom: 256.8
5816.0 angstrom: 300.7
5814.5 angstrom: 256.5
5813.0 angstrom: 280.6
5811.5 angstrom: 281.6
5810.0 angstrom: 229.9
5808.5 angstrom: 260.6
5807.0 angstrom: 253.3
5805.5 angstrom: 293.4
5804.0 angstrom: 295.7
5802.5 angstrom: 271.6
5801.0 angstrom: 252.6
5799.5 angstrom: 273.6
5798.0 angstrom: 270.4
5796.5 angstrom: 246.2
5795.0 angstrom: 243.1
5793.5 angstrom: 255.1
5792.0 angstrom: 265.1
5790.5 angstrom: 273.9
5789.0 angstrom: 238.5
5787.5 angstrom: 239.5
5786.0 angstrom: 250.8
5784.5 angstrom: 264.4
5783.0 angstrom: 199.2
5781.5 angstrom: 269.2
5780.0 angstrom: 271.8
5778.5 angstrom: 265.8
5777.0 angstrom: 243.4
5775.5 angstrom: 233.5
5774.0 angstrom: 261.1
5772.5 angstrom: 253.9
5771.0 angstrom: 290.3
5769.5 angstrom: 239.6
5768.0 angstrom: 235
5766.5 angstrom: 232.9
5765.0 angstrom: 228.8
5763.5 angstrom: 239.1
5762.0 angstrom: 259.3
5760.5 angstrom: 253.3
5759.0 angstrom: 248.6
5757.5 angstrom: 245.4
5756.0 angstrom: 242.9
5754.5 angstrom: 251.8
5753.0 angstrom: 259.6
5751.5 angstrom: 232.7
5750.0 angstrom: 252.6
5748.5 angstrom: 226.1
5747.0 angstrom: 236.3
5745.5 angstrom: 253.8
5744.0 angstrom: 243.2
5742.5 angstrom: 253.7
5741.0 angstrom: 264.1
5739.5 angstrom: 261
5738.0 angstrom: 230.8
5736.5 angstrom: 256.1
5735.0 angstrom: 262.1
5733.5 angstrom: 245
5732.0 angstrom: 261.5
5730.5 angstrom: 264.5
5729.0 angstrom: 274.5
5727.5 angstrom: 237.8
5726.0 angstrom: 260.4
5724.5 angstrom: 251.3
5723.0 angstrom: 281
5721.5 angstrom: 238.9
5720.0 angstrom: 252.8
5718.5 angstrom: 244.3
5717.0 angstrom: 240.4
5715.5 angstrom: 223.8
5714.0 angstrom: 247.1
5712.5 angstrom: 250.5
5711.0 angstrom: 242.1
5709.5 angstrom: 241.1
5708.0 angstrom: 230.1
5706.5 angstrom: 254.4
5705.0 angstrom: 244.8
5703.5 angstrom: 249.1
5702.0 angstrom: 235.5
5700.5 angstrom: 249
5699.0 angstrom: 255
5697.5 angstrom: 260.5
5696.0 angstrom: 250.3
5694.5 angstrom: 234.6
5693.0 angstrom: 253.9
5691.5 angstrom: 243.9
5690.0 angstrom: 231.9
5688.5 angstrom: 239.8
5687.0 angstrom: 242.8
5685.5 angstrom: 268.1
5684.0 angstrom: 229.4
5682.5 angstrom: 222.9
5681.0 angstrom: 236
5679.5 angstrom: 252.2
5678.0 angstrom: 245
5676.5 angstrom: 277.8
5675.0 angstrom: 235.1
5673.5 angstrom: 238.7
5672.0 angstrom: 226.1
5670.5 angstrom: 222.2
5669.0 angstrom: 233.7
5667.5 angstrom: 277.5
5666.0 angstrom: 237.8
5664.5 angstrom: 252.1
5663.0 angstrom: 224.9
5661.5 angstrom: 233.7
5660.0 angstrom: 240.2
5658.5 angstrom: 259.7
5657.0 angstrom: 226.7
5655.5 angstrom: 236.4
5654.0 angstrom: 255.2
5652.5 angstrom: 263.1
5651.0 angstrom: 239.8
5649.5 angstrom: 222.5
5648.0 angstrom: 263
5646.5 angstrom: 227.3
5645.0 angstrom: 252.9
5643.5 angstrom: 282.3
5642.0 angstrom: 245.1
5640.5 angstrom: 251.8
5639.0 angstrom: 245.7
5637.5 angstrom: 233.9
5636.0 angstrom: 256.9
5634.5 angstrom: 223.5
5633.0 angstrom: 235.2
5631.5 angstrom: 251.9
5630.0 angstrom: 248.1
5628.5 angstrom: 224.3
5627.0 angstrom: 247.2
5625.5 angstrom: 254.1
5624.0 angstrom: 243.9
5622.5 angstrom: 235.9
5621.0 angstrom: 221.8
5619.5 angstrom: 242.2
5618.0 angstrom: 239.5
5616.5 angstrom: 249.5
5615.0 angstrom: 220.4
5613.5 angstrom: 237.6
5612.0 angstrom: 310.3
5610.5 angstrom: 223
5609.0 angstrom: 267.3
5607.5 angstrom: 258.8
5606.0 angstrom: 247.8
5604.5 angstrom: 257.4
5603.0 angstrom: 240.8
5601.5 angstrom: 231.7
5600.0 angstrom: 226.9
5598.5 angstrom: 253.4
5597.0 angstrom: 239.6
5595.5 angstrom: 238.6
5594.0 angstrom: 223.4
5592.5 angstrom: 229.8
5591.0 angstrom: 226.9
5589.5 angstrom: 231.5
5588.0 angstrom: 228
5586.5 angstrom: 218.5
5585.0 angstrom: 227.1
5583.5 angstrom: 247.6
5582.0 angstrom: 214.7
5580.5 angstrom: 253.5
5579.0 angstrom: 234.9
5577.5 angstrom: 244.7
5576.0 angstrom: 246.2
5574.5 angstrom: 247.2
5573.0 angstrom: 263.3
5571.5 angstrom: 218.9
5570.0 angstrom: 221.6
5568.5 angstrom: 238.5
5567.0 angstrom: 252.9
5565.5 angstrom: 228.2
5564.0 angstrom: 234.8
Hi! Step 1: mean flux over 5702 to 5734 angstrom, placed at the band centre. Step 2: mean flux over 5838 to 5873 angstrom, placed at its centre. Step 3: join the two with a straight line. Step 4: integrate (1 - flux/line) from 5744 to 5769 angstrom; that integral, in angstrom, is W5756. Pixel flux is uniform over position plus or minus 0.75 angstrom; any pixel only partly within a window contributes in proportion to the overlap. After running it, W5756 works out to 0.6 angstrom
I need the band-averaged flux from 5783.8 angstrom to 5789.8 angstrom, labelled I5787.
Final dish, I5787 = 248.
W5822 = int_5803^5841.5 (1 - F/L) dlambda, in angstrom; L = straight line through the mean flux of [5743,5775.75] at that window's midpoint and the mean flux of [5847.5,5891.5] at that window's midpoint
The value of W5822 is -3.0 angstrom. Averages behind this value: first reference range 247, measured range 263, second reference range 242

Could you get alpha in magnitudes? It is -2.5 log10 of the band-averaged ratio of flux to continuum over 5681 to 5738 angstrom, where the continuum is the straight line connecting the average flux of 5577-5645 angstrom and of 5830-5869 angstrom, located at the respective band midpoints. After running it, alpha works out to -0.01 mag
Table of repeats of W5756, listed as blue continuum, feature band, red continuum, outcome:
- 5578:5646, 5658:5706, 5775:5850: 0.7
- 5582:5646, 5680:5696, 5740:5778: 0.2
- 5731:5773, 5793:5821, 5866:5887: -2.2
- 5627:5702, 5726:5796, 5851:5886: -1.9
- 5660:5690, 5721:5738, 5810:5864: -0.7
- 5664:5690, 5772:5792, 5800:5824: 0.6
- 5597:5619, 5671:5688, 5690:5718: 0.2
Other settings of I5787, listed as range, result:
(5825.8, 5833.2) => 264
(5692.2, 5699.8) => 251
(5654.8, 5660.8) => 241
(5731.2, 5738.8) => 251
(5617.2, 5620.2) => 241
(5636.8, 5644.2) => 252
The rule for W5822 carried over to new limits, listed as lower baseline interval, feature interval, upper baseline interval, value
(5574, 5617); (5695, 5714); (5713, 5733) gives 0.28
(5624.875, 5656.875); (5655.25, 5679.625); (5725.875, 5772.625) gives 0.41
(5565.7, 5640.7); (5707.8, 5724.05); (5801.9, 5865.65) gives 0.27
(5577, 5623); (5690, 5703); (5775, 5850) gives 0.07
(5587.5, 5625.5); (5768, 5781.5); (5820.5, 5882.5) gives -0.47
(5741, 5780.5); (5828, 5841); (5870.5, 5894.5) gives -1.09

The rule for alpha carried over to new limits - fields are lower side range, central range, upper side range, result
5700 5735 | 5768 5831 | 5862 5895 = -0.073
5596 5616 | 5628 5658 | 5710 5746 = 0.018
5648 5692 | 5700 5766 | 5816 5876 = -0.008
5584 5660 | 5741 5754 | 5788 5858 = 0.032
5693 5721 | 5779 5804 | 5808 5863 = -0.014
